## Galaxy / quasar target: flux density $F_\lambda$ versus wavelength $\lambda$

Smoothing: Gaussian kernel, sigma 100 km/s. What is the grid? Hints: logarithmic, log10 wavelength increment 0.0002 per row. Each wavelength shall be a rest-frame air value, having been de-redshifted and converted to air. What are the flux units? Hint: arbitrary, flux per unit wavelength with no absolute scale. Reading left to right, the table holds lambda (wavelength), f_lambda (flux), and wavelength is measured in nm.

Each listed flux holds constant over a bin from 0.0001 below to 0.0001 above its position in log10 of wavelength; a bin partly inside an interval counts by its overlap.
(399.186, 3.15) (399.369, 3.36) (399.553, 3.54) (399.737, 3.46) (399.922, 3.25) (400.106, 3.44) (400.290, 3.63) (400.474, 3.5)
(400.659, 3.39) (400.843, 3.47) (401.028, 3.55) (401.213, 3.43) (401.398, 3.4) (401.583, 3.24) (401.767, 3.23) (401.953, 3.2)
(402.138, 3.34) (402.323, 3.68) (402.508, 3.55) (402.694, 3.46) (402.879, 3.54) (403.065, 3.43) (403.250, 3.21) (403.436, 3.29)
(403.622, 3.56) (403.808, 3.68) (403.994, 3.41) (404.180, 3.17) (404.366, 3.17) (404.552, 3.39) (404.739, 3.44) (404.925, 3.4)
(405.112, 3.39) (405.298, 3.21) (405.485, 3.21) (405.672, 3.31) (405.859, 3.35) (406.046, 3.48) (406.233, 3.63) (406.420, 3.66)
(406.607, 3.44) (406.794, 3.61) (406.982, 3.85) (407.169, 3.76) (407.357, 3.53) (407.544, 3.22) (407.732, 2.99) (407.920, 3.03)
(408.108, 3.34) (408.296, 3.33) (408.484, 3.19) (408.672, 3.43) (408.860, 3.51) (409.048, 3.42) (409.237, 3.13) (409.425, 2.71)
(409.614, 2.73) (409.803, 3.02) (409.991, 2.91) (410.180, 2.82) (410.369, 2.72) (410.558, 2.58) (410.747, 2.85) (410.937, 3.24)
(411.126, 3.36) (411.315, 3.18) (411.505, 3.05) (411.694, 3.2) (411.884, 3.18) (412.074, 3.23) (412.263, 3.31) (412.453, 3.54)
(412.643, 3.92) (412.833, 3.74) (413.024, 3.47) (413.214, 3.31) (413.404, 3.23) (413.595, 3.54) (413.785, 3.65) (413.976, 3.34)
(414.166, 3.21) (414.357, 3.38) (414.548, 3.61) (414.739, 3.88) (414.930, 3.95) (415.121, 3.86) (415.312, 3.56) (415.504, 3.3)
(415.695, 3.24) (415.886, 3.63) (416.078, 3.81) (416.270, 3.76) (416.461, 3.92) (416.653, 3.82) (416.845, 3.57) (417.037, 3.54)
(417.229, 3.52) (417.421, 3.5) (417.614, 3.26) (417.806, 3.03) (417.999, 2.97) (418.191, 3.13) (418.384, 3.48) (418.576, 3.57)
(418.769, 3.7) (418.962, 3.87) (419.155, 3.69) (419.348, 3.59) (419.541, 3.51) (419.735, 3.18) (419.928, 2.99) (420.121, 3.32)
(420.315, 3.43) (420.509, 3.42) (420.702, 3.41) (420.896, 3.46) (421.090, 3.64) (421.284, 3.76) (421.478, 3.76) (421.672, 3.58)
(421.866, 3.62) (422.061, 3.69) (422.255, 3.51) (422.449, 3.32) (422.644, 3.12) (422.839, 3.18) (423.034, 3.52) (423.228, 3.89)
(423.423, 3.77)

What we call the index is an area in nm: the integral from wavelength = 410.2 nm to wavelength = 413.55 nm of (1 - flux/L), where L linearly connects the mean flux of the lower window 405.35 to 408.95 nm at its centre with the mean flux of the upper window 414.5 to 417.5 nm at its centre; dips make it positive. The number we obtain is 0.29 nm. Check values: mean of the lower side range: 3.41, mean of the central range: 3.24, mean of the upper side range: 3.66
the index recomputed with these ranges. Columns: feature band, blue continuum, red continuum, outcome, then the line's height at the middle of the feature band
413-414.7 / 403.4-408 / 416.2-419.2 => 0.026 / 3.48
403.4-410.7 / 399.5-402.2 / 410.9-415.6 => 0.316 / 3.43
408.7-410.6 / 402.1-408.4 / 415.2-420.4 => 0.251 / 3.44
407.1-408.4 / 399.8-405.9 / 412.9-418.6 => 0.049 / 3.43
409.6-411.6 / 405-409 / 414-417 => 0.308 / 3.5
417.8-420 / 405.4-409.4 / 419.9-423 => 0.023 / 3.45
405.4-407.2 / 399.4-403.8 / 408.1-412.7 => -0.135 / 3.28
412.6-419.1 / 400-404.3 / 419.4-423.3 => -0.155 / 3.45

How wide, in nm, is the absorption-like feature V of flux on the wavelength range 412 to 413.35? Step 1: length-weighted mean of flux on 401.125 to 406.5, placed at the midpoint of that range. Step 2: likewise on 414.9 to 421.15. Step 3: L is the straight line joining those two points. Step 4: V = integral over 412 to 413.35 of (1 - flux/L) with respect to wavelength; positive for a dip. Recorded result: -0.02 nm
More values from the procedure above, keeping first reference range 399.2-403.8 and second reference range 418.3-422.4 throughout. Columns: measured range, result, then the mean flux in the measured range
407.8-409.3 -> 0.073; 3.3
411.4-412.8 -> 0.048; 3.36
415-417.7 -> -0.068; 3.6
